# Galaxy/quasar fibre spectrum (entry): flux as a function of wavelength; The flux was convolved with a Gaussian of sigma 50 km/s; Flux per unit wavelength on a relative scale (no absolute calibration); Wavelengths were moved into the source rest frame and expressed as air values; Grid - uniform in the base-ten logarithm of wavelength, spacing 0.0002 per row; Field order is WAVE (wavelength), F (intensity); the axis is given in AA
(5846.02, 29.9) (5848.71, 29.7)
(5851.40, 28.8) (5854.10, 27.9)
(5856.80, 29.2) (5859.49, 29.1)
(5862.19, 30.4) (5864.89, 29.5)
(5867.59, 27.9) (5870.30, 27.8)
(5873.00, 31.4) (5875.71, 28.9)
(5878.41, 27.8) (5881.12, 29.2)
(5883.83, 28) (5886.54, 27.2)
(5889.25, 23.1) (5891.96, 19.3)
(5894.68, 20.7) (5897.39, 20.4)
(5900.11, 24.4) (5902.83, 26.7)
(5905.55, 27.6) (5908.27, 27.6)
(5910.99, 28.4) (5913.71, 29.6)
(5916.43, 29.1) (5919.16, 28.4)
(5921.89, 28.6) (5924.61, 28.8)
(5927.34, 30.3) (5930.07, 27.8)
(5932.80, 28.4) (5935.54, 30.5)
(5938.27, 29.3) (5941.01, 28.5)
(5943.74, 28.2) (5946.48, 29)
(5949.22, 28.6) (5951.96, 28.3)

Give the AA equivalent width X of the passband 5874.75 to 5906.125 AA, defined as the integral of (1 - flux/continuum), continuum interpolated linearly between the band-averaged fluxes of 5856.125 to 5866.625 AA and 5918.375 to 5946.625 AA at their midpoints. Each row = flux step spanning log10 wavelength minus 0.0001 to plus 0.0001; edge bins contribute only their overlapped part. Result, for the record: 4.4 AA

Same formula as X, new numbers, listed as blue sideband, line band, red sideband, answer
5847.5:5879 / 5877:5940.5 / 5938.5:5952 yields 3.9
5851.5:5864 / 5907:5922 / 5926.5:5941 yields 0.3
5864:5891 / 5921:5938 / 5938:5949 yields -0.3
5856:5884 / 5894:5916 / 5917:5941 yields 2.3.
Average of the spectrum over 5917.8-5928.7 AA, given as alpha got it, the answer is 29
